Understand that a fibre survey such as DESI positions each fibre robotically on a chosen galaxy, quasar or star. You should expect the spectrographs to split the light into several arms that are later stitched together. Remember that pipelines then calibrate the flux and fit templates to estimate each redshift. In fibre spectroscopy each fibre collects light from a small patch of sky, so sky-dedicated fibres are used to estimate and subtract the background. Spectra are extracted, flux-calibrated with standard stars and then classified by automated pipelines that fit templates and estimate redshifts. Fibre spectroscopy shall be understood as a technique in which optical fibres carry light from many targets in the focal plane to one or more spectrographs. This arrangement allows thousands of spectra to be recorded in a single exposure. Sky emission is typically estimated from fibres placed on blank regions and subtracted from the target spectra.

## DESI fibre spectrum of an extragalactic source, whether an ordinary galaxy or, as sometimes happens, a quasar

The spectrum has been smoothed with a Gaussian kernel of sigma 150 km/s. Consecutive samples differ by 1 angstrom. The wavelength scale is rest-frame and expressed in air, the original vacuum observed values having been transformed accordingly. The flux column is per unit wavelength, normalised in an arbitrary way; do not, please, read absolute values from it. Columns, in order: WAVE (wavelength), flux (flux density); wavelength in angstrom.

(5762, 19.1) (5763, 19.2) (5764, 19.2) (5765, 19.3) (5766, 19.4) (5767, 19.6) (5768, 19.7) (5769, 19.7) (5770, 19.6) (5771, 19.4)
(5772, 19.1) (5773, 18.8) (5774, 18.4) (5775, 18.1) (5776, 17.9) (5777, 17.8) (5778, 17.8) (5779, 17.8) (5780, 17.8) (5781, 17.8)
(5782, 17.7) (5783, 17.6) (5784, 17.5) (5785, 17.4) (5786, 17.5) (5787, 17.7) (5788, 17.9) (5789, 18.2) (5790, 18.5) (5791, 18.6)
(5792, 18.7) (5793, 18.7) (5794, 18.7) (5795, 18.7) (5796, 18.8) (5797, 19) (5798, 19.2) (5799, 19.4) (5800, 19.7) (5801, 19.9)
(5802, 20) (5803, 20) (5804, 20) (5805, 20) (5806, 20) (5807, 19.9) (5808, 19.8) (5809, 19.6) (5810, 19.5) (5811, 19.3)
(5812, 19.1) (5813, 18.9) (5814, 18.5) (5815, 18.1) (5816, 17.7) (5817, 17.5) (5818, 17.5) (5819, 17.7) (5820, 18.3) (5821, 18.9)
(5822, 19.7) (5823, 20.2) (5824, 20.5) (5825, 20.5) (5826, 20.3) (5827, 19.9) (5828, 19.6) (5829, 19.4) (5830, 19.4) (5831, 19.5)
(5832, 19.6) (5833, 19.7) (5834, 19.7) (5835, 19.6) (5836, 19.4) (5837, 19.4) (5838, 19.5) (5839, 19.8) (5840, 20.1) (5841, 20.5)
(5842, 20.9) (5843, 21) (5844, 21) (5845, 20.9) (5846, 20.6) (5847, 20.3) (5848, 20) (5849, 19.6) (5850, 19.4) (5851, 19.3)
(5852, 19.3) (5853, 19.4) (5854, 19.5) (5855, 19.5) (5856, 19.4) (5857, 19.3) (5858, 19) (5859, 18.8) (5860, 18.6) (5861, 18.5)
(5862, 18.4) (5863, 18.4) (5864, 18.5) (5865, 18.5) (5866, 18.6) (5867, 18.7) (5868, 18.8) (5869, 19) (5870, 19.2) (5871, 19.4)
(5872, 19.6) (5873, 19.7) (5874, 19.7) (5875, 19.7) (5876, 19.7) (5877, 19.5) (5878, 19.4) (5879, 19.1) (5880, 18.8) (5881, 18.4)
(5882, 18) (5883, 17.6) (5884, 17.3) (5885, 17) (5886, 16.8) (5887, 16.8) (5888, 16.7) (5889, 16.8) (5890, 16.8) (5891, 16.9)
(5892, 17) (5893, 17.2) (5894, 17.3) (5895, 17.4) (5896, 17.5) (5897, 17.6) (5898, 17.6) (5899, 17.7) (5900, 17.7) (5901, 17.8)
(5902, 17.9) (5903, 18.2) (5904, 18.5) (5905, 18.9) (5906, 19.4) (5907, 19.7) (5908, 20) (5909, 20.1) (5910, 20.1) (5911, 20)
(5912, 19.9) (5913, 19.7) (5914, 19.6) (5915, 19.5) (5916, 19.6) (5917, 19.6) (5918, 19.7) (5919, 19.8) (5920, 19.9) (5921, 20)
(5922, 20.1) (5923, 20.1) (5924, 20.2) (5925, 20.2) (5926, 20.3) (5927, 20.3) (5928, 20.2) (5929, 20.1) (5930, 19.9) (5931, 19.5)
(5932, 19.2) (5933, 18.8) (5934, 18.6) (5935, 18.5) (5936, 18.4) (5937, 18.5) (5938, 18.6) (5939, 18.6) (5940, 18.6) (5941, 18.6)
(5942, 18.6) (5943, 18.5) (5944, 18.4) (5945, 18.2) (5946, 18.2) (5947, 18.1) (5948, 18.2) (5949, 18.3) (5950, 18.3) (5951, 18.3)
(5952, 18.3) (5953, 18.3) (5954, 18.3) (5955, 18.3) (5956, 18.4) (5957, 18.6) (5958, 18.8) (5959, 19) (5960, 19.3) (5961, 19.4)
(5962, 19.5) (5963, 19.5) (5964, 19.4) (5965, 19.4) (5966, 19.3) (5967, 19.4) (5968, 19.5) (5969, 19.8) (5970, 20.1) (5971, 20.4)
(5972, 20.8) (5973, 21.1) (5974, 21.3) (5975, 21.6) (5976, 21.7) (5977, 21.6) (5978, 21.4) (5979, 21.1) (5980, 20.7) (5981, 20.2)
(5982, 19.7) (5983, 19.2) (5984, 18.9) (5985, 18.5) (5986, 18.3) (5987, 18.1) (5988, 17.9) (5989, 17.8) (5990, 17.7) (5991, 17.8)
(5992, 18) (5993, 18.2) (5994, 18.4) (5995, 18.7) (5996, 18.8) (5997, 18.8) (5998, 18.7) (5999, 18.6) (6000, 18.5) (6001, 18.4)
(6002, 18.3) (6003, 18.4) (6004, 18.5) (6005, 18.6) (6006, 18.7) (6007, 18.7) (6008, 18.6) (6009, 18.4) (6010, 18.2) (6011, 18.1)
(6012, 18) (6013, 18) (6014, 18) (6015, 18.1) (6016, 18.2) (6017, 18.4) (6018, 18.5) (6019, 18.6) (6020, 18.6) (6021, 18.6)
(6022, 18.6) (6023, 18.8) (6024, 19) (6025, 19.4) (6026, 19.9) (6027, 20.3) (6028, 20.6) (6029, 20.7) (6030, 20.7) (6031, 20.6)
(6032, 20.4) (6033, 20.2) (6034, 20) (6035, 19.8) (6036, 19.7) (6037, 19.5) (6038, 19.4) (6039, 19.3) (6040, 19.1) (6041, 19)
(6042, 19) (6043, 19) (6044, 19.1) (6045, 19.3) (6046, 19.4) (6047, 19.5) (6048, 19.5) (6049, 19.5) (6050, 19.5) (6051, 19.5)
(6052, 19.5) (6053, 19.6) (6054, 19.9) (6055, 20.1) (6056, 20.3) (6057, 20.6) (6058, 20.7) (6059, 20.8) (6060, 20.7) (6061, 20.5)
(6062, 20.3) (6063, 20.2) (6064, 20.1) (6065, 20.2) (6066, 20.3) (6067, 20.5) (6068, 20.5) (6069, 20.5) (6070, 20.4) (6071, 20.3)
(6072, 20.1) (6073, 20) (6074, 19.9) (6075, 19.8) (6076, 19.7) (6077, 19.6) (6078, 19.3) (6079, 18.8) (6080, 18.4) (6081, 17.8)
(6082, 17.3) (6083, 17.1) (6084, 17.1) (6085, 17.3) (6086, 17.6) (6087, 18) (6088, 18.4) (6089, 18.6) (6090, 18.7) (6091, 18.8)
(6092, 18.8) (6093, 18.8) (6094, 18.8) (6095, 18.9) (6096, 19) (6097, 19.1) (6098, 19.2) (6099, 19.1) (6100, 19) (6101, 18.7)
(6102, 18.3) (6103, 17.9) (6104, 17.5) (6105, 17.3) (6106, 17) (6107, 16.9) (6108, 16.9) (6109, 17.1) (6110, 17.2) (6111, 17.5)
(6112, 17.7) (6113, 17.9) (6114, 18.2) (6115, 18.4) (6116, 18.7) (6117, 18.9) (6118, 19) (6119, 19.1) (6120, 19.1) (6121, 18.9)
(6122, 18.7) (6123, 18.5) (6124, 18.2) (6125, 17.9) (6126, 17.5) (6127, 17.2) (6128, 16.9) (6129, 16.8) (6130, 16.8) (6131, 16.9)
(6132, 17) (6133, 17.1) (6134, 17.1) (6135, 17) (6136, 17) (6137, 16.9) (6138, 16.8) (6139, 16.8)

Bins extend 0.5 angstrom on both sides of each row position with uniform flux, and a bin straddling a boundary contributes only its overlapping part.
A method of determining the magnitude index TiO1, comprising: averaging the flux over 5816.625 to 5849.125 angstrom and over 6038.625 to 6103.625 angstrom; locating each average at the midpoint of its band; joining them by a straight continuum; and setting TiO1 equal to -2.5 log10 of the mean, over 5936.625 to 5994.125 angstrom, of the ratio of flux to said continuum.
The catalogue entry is 0.02 mag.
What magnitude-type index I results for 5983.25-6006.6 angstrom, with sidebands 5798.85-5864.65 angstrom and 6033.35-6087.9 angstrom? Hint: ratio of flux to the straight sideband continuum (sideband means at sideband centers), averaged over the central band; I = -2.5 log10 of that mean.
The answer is 0.063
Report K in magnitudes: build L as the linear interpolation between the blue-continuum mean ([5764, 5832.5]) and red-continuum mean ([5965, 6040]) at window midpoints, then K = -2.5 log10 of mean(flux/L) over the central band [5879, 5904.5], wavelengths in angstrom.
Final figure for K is 0.09 mag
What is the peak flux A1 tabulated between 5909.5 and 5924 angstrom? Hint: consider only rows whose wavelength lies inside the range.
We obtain 20.2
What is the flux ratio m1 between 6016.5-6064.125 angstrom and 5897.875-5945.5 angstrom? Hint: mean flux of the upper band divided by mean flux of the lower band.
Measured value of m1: 1.02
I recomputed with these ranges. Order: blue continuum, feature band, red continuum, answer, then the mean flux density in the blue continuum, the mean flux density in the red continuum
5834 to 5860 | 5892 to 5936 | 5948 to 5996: 0.022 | 19.8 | 19.3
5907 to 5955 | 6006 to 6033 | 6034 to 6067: 0.035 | 19.2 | 19.8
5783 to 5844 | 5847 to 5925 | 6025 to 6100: 0.028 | 19.2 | 19.5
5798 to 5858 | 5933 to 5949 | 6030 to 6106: 0.057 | 19.6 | 19.3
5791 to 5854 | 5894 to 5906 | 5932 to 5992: 0.079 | 19.5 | 19.1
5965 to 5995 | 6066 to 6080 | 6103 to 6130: -0.085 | 19.6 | 17.9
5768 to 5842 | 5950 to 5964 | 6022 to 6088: 0.033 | 19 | 19.6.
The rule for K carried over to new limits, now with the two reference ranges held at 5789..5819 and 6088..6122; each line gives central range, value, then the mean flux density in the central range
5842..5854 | -0.06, 20.1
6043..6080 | -0.08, 19.9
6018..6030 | -0.05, 19.4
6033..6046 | -0.05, 19.4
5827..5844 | -0.05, 19.9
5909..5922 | -0.06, 19.8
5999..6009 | 0.00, 18.5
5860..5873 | 0.00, 18.8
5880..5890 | 0.09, 17.3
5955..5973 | -0.05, 19.5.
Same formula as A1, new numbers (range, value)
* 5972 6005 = 21.7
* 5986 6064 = 20.8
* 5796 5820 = 20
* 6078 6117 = 19.3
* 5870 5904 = 19.7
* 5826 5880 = 21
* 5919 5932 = 20.3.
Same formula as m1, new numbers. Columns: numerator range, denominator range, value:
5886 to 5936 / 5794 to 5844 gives 0.97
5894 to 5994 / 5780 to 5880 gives 1.00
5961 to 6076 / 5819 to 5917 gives 1.02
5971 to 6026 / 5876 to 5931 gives 1.01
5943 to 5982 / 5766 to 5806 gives 1.04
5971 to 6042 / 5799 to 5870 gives 0.99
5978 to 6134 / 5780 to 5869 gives 0.98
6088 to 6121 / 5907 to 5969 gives 0.95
